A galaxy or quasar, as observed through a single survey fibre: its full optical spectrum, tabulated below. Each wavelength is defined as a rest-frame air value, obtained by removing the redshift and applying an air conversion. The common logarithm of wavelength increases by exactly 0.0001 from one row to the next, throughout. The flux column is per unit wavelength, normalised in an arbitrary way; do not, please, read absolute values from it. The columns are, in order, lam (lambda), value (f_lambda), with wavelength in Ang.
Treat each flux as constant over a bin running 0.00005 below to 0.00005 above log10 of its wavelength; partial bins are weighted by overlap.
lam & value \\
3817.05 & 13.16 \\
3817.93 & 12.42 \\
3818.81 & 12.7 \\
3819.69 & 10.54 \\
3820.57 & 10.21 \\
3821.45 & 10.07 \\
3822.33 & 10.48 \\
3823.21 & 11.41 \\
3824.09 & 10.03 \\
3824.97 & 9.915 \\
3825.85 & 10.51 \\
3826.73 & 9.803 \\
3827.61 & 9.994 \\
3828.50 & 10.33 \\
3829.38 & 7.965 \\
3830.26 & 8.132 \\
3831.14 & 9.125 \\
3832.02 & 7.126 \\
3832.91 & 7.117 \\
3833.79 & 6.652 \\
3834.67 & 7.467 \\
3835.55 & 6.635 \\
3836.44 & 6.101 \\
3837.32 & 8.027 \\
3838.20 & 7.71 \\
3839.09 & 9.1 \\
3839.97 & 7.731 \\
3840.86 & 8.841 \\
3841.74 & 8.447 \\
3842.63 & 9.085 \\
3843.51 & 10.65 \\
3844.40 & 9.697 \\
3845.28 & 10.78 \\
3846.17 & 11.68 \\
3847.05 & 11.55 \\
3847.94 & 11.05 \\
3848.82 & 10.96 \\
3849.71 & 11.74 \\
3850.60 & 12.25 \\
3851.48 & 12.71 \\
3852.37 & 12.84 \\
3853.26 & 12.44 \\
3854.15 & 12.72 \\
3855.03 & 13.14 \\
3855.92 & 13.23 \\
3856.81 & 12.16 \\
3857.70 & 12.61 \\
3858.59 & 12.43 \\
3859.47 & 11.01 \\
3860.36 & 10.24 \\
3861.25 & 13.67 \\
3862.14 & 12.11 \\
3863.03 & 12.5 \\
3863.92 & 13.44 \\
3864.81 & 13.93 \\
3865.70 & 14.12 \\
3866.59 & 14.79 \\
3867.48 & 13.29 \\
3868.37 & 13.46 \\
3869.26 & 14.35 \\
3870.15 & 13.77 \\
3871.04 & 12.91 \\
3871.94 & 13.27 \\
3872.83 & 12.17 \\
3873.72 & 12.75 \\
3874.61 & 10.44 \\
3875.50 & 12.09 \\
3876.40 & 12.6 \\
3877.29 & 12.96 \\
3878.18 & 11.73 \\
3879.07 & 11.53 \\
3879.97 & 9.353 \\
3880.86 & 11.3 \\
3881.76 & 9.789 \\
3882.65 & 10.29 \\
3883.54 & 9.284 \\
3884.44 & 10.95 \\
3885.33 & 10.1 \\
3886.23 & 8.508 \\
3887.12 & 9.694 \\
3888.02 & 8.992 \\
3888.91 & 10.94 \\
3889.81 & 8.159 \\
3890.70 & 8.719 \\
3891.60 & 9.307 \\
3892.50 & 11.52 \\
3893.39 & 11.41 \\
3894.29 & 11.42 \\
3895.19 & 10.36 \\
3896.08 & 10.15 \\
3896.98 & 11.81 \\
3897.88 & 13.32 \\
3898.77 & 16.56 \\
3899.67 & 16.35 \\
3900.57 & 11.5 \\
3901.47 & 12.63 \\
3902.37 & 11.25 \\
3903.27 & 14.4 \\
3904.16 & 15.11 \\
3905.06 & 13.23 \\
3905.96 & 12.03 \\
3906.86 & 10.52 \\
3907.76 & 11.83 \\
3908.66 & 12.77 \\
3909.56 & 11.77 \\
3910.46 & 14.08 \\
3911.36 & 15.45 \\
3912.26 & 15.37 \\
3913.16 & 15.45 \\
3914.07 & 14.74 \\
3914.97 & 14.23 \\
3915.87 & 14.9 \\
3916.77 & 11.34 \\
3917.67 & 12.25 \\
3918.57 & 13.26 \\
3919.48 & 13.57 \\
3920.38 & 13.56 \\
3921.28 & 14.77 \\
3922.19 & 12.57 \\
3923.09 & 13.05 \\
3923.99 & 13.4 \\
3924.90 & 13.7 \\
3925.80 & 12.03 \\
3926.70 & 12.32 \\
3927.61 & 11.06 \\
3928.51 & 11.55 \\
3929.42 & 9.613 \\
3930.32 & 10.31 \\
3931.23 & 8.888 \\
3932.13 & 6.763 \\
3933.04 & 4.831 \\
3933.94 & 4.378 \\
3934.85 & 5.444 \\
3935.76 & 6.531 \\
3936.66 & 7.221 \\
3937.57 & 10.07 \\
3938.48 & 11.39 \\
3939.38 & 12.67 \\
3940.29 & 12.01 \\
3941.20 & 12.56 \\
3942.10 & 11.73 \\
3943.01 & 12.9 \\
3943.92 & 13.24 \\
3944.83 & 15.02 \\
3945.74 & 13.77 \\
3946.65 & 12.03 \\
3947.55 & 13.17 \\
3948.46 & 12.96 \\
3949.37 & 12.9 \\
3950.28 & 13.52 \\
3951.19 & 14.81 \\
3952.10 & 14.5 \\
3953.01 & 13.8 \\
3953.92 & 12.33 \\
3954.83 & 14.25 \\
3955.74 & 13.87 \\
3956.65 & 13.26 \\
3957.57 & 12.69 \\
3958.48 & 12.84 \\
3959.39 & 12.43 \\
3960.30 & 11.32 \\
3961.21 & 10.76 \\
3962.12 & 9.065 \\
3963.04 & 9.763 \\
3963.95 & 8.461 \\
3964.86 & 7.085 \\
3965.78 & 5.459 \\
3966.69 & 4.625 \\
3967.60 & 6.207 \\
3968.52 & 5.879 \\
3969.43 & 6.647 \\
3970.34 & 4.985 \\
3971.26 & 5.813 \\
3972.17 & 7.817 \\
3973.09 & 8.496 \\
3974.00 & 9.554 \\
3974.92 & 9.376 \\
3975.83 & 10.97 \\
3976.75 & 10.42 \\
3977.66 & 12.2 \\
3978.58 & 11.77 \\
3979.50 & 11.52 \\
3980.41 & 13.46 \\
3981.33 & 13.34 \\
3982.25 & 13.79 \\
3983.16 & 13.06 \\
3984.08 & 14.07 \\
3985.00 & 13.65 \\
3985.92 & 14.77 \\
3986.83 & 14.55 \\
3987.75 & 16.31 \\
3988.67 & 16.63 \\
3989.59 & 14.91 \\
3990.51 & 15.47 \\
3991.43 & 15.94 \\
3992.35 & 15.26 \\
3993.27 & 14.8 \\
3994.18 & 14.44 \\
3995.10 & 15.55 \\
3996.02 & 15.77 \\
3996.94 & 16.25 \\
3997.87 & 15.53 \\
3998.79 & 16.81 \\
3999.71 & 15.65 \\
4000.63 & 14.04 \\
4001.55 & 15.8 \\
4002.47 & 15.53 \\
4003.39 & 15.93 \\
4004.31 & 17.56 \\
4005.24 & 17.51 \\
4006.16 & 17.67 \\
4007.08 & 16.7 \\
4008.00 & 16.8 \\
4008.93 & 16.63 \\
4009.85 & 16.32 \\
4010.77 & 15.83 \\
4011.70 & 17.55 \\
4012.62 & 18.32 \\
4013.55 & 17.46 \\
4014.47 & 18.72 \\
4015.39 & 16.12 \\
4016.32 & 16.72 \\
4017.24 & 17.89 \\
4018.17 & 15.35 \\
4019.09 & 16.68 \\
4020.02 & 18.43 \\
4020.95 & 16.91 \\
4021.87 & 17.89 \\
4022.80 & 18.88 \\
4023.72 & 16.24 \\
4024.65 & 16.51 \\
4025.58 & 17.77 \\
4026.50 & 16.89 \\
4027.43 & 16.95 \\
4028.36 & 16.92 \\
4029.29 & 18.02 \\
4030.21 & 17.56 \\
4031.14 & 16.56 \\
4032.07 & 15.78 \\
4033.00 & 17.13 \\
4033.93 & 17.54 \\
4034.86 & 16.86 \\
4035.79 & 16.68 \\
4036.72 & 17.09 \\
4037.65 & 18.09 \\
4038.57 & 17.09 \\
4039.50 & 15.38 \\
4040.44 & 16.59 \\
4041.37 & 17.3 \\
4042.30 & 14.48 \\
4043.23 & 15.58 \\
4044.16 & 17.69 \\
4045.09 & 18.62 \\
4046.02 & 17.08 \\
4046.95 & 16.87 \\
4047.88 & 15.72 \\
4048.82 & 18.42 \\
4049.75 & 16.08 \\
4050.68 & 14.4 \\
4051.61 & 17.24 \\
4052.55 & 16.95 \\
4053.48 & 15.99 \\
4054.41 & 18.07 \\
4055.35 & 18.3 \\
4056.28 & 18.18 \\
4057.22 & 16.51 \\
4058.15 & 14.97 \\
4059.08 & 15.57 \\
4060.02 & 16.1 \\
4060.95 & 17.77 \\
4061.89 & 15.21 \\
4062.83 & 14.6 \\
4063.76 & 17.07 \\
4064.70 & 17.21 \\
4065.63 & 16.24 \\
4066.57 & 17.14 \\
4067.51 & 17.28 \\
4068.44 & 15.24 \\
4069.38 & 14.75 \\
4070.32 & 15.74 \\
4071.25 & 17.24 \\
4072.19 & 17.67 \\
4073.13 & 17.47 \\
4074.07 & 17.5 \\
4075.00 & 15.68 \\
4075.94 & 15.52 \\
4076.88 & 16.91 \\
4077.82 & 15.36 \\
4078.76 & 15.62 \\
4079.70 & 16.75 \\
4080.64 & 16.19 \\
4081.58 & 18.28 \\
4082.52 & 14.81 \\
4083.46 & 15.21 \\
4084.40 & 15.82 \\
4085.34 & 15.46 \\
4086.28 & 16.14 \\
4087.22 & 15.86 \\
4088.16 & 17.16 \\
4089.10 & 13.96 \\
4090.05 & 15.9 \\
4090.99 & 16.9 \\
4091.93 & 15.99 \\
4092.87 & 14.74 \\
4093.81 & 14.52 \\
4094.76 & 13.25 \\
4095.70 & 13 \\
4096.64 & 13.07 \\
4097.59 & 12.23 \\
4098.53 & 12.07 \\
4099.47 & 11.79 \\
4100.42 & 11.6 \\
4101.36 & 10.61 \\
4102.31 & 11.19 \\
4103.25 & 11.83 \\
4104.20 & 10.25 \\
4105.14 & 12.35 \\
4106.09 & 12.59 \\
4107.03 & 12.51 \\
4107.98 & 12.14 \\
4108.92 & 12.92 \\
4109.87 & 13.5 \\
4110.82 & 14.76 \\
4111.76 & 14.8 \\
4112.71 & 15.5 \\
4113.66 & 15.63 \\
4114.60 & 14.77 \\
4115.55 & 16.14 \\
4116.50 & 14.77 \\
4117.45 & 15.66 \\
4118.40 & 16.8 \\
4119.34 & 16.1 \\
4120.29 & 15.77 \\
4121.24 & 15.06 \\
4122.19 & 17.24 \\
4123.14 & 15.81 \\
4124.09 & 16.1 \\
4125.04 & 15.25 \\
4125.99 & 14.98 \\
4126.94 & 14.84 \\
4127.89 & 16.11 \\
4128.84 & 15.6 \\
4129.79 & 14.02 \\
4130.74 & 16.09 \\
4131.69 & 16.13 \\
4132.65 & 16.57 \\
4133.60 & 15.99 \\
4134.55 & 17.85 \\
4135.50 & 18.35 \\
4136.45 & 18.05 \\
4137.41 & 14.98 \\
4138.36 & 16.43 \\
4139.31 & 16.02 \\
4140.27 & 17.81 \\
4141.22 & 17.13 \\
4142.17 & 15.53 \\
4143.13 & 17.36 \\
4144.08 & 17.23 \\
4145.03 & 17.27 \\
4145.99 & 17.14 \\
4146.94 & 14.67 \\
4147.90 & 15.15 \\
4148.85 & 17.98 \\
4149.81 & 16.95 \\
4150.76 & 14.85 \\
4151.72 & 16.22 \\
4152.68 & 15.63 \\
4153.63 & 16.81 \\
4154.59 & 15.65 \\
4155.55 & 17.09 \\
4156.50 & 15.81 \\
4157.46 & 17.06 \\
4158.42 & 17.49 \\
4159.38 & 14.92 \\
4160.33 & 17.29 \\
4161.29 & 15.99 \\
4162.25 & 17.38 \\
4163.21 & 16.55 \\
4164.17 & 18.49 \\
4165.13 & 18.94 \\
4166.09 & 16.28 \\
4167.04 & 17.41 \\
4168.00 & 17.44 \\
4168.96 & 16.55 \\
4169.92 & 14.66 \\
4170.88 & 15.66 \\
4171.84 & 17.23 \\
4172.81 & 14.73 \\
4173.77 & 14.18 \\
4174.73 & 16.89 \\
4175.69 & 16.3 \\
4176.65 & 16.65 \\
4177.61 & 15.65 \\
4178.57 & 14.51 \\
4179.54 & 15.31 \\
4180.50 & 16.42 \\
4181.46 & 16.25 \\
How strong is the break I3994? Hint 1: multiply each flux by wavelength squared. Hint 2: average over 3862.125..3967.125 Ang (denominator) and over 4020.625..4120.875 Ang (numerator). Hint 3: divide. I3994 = 1.4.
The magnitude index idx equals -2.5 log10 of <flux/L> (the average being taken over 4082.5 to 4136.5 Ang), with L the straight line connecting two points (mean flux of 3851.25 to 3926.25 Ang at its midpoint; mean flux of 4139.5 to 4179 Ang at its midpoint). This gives 0.072 mag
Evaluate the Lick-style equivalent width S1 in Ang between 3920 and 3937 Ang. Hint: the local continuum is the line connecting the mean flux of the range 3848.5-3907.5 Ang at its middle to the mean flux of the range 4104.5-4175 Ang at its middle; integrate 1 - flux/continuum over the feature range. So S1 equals 3.50 Ang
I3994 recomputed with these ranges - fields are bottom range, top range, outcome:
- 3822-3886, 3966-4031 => 1.43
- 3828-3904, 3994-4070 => 1.63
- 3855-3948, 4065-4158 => 1.44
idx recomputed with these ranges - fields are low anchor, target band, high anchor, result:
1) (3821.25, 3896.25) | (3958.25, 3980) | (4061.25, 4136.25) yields 0.399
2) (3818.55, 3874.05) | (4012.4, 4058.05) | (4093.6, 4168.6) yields -0.221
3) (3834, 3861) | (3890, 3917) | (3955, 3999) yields -0.153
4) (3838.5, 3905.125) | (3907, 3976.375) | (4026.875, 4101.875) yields 0.180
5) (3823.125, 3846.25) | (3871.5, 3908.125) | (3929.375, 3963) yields -0.142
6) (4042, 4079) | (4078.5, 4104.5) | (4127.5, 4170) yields 0.157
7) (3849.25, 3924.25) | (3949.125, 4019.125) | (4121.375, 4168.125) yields 0.047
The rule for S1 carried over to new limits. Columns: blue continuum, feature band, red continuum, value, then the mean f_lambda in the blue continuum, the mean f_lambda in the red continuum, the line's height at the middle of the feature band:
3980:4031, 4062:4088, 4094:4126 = -2.83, 16.2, 13.9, 14.7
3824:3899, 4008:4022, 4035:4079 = -1.59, 10.9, 16.6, 15.3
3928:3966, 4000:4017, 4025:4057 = -2.10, 11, 16.9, 14.9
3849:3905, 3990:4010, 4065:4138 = -3.29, 12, 15.1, 13.7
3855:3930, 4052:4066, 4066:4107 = -2.05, 12.3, 14.8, 14.5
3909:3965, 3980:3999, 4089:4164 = -3.06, 12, 15.3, 12.9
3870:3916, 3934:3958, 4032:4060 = 2.71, 12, 16.7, 13.6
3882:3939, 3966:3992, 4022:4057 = 5.78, 11.5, 17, 14.4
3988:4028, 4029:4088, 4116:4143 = -0.66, 16.5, 16.1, 16.4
